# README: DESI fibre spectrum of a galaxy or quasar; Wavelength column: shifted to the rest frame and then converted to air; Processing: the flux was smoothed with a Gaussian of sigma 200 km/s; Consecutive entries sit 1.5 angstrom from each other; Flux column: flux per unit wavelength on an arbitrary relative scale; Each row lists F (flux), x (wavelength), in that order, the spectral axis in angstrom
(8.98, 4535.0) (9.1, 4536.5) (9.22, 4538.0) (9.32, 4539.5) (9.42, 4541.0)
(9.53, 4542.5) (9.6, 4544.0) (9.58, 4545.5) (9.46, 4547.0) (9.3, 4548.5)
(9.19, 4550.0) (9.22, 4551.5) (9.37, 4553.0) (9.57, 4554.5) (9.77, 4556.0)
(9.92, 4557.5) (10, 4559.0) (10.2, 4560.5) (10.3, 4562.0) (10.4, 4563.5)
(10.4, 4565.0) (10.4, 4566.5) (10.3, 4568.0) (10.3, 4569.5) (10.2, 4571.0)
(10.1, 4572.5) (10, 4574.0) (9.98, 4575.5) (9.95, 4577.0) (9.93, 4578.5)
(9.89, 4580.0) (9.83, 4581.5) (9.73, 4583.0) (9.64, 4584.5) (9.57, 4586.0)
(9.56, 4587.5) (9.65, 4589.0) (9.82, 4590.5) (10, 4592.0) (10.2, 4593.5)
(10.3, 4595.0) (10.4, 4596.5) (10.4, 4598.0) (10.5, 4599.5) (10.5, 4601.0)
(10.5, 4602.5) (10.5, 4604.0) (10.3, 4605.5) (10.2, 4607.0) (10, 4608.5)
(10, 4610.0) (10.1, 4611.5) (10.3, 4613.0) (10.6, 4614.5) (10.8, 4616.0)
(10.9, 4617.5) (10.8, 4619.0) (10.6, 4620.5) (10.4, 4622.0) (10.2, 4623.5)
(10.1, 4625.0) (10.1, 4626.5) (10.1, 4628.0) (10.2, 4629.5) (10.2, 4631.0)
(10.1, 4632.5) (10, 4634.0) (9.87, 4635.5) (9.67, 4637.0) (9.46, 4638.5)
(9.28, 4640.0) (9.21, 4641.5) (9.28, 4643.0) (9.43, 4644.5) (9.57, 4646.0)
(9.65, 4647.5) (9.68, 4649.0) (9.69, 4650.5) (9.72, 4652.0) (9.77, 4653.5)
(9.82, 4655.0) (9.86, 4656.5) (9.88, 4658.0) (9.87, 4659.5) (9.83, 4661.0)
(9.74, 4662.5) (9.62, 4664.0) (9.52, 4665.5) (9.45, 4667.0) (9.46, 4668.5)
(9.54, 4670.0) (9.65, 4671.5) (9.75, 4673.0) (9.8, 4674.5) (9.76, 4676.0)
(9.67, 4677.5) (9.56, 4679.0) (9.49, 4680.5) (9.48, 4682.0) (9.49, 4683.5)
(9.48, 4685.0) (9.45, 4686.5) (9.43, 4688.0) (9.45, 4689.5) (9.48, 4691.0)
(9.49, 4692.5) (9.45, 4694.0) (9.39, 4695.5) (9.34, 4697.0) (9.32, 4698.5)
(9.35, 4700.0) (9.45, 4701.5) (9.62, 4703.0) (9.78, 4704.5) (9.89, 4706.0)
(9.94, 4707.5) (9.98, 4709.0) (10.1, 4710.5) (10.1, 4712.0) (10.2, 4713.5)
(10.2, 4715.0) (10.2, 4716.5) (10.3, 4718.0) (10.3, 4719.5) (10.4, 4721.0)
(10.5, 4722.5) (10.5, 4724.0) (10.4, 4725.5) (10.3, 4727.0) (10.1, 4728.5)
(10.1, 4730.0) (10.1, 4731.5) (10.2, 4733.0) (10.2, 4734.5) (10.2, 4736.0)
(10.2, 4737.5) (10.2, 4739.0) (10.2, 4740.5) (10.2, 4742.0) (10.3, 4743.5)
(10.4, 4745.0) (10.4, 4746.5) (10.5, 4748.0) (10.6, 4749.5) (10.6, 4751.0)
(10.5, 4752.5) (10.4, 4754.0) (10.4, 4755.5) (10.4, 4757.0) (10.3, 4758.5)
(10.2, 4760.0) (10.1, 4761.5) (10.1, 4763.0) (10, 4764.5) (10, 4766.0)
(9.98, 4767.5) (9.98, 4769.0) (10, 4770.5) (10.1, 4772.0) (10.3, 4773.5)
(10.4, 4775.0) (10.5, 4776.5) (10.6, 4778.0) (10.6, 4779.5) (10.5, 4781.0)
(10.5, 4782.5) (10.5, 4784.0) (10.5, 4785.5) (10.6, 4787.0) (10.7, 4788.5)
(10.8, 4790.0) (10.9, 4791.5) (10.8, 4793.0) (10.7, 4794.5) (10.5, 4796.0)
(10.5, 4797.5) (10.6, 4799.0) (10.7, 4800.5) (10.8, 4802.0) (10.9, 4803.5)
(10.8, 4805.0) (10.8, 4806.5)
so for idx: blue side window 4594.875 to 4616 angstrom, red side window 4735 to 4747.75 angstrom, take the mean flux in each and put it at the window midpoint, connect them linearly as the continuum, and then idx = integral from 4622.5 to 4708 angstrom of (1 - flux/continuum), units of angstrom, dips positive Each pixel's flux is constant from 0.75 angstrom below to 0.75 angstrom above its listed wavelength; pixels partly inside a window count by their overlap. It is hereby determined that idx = 5.4 angstrom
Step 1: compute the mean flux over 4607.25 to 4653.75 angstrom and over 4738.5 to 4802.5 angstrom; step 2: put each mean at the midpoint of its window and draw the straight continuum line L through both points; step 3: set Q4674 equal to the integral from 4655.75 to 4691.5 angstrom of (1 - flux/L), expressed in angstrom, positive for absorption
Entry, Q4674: 1.8 angstrom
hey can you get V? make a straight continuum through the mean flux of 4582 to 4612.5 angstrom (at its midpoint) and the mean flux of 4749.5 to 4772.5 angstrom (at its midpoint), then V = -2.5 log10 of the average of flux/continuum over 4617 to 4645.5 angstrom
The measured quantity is 0.01 mag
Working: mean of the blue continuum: 10.1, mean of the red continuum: 10.2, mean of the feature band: 9.98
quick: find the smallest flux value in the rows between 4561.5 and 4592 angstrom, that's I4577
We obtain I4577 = 9.56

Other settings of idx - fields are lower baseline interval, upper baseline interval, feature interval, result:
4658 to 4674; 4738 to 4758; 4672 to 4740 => 1.0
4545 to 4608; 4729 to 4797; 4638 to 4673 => 1.8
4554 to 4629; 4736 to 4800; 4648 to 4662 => 0.6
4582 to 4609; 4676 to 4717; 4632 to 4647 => 0.5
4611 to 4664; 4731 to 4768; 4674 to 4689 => 0.8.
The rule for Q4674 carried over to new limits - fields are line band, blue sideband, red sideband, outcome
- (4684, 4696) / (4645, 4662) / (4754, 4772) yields 0.5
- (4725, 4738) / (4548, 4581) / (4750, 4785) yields 0.1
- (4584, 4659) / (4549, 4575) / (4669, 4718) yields -1.5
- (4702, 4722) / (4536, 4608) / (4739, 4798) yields 0.4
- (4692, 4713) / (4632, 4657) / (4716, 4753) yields 0.9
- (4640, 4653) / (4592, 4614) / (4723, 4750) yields 1.0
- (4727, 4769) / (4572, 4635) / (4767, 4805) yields 0.8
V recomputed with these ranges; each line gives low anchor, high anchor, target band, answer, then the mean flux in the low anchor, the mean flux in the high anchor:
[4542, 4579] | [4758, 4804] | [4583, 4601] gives -0.01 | 9.88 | 10.4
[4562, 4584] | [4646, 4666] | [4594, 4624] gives -0.05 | 10.1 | 9.74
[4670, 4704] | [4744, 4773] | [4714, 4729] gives -0.05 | 9.52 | 10.3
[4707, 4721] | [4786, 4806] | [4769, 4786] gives 0.02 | 10.2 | 10.7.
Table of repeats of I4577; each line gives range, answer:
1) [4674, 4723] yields 9.32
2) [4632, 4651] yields 9.21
